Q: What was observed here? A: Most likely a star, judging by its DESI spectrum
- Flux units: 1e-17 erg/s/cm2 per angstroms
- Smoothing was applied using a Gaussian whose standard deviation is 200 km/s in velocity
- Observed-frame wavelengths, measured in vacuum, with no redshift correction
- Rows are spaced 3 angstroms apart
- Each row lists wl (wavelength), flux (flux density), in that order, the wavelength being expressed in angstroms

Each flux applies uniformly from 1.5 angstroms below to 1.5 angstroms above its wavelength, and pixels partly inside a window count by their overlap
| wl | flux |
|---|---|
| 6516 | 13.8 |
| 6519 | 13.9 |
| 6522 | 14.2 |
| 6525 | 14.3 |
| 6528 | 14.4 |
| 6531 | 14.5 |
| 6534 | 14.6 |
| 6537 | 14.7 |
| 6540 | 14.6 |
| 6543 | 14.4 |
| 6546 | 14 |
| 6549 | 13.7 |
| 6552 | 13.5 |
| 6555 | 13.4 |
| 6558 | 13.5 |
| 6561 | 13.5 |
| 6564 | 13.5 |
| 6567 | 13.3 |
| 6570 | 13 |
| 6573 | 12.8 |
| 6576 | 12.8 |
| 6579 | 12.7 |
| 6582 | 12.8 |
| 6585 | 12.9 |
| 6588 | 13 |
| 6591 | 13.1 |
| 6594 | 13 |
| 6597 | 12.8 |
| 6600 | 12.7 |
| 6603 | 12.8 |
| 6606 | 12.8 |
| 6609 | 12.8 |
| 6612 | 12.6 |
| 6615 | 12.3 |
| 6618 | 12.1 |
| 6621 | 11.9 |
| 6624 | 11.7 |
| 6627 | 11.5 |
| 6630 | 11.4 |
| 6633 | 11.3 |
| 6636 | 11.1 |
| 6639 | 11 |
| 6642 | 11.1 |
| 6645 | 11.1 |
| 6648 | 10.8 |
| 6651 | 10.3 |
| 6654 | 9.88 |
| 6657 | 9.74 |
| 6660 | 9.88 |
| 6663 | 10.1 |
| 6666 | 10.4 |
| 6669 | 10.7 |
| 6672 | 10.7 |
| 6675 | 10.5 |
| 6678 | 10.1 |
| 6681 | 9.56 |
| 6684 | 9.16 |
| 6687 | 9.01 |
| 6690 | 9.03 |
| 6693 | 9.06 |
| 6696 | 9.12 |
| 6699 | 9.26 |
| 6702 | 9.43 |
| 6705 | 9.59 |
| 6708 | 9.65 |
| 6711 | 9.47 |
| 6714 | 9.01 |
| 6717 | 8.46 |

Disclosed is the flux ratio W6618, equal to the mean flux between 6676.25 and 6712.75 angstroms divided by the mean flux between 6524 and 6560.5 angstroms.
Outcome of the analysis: 0.7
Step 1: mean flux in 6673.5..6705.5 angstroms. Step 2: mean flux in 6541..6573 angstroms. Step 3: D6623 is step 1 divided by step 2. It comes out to 0.70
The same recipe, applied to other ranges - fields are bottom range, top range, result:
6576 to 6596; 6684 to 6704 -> 0.71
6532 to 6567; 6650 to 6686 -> 0.72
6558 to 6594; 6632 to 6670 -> 0.81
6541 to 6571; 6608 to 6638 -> 0.87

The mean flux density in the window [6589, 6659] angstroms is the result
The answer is 11.7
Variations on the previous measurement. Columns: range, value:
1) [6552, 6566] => 13.5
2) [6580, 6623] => 12.7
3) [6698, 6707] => 9.45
